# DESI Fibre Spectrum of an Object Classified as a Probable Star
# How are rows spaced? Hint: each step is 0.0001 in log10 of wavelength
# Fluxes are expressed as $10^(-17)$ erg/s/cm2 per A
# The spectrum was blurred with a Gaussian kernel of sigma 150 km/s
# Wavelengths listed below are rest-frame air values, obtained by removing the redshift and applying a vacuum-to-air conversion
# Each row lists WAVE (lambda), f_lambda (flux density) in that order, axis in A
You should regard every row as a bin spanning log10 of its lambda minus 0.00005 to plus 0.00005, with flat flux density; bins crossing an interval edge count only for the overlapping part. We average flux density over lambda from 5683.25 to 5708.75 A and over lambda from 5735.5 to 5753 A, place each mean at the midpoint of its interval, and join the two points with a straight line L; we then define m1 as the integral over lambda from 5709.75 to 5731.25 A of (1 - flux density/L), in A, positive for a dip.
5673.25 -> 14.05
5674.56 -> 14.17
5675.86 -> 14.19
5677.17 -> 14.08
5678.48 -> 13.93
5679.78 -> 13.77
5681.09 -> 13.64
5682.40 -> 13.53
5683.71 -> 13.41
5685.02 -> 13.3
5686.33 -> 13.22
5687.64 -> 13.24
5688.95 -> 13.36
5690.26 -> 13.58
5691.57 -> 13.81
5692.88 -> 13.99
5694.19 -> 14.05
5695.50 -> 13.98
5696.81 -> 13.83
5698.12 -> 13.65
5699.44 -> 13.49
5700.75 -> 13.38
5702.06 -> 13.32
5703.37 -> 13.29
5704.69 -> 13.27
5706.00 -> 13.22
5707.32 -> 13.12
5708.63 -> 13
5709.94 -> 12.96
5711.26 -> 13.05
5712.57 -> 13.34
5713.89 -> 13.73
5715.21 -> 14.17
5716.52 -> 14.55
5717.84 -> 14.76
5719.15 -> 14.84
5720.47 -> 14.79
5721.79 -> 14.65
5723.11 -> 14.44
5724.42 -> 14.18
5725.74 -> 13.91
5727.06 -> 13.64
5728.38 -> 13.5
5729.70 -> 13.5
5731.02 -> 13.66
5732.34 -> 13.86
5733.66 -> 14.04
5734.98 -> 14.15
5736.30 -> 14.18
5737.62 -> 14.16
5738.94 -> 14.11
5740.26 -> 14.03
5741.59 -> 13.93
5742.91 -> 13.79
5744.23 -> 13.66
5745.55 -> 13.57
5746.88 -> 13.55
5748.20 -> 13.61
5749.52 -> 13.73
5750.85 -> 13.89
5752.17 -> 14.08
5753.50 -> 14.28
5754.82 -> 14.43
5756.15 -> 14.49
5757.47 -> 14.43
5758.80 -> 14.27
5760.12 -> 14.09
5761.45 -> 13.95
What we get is -0.51 A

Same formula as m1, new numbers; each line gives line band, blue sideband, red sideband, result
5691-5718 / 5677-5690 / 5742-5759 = 0.1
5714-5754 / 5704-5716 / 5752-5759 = -0.5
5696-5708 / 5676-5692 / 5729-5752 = 0.2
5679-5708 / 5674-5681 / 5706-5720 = 0.8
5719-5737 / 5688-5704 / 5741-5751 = -0.5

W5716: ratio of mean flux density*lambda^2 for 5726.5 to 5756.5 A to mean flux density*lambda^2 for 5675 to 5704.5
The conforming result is 1.0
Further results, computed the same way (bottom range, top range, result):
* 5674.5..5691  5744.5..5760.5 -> 1.05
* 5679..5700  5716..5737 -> 1.05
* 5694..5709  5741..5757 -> 1.05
